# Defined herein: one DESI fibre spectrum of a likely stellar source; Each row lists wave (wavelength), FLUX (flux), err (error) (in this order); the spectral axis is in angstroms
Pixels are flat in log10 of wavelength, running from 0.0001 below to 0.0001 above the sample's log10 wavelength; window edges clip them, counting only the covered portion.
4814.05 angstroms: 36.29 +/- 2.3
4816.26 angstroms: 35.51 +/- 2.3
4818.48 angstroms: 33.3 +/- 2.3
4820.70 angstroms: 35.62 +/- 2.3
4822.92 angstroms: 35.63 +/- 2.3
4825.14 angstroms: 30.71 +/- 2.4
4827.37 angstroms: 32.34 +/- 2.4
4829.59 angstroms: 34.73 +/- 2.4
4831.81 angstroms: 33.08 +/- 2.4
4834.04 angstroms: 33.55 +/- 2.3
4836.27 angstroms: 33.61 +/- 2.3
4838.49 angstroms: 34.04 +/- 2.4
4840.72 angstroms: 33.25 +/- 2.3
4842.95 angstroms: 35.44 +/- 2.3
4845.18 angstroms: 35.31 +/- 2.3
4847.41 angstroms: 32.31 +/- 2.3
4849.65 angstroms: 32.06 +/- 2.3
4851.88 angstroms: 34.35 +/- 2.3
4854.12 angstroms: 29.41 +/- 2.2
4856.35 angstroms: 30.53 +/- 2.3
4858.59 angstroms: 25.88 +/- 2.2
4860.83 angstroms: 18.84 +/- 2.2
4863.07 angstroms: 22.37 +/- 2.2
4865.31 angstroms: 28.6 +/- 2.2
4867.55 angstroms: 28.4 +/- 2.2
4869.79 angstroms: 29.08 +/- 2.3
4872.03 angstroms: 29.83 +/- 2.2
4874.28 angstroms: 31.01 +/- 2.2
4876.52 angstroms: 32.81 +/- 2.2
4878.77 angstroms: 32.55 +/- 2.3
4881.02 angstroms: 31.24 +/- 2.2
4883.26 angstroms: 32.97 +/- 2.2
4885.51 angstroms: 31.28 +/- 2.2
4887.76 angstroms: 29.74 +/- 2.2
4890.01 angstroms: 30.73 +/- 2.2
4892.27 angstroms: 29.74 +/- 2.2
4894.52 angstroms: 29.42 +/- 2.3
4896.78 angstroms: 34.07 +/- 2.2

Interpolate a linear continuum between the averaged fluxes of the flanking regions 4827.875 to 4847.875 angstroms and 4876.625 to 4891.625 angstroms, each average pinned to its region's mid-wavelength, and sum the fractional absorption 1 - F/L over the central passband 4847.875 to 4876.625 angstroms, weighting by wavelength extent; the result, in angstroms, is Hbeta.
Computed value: 3.5 angstroms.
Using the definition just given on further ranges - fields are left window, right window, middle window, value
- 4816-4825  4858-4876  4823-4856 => -1.89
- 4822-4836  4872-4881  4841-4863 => 1.61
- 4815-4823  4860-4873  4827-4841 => -0.59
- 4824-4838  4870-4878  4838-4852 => -0.59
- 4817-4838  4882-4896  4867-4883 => 0.25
